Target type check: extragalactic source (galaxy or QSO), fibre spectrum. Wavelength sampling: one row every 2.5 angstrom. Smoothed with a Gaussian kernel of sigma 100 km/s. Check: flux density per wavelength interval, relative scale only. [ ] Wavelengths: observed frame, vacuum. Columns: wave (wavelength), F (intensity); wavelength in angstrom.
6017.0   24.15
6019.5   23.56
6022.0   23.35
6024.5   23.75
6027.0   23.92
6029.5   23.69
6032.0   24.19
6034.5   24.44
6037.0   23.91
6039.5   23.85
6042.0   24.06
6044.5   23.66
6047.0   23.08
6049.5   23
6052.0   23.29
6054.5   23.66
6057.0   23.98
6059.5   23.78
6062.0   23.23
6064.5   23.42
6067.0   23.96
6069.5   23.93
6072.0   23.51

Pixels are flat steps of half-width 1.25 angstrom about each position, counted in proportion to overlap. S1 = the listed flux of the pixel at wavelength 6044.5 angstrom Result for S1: 23.66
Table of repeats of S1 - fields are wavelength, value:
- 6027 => 23.92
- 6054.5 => 23.66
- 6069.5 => 23.93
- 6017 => 24.15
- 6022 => 23.35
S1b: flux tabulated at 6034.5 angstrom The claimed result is 24.44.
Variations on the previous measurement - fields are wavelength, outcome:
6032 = 24.19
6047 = 23.08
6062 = 23.23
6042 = 24.06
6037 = 23.91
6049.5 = 23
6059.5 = 23.78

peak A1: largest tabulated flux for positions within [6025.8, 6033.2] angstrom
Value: 24.19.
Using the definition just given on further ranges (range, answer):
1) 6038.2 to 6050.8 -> 24.06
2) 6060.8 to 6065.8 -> 23.42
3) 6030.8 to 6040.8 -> 24.44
